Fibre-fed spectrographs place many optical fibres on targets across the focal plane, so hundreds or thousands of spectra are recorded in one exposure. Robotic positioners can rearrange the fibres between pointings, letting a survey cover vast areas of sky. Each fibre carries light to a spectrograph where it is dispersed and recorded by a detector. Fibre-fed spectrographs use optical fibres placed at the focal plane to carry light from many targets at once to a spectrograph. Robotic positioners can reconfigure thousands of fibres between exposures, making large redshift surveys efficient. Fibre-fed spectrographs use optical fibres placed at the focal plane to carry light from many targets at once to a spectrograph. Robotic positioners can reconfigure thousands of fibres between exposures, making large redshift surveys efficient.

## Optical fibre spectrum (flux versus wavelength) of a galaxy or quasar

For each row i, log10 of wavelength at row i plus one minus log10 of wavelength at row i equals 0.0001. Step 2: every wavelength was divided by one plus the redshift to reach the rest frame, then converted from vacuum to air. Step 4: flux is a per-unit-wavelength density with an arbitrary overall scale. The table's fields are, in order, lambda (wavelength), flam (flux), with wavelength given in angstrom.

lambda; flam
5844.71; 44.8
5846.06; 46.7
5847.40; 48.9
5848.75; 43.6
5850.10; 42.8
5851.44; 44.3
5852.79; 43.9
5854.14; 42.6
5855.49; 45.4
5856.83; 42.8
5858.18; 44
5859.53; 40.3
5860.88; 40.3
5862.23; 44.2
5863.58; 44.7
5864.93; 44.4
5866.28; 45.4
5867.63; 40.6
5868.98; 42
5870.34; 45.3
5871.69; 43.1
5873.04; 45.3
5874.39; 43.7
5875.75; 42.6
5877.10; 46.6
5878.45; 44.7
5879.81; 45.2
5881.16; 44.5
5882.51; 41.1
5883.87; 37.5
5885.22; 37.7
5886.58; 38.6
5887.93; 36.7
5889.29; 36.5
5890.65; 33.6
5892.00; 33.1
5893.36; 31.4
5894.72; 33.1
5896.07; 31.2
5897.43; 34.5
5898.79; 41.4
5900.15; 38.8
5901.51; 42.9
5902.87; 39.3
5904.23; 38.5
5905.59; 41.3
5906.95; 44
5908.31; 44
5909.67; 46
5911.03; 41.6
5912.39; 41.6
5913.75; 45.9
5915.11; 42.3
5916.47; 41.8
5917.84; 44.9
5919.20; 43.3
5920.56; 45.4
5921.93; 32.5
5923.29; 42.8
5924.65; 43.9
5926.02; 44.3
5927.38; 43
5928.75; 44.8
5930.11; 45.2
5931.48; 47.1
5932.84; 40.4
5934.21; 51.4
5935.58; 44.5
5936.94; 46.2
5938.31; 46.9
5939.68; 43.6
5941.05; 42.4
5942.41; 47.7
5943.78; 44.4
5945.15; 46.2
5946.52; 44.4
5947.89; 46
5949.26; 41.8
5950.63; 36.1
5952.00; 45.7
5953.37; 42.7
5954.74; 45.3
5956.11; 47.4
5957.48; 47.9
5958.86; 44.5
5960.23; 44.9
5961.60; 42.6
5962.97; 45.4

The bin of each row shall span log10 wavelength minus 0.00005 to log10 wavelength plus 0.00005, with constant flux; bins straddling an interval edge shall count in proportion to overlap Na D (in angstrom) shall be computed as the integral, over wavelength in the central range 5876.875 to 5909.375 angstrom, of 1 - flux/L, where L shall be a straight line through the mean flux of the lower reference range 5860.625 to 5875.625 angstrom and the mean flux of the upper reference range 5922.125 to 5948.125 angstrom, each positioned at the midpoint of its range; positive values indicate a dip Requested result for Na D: 3.7 angstrom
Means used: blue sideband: 43.6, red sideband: 44.8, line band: 39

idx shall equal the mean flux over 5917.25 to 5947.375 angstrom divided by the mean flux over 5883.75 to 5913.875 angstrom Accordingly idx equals 1.15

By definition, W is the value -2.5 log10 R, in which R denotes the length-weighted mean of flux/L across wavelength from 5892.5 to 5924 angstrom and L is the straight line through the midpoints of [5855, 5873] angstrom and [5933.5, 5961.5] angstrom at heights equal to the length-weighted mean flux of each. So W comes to 0.10 mag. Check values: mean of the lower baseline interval 43.3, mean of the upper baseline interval 44.9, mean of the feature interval 40.3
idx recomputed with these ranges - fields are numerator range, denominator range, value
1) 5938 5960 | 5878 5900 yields 1.19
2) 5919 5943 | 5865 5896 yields 1.10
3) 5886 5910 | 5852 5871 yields 0.88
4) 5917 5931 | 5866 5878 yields 0.98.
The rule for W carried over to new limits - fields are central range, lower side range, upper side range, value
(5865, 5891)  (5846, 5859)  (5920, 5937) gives 0.06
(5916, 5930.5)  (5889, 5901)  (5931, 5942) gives -0.02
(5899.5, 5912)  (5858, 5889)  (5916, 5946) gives 0.04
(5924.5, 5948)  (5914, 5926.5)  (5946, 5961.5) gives -0.05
